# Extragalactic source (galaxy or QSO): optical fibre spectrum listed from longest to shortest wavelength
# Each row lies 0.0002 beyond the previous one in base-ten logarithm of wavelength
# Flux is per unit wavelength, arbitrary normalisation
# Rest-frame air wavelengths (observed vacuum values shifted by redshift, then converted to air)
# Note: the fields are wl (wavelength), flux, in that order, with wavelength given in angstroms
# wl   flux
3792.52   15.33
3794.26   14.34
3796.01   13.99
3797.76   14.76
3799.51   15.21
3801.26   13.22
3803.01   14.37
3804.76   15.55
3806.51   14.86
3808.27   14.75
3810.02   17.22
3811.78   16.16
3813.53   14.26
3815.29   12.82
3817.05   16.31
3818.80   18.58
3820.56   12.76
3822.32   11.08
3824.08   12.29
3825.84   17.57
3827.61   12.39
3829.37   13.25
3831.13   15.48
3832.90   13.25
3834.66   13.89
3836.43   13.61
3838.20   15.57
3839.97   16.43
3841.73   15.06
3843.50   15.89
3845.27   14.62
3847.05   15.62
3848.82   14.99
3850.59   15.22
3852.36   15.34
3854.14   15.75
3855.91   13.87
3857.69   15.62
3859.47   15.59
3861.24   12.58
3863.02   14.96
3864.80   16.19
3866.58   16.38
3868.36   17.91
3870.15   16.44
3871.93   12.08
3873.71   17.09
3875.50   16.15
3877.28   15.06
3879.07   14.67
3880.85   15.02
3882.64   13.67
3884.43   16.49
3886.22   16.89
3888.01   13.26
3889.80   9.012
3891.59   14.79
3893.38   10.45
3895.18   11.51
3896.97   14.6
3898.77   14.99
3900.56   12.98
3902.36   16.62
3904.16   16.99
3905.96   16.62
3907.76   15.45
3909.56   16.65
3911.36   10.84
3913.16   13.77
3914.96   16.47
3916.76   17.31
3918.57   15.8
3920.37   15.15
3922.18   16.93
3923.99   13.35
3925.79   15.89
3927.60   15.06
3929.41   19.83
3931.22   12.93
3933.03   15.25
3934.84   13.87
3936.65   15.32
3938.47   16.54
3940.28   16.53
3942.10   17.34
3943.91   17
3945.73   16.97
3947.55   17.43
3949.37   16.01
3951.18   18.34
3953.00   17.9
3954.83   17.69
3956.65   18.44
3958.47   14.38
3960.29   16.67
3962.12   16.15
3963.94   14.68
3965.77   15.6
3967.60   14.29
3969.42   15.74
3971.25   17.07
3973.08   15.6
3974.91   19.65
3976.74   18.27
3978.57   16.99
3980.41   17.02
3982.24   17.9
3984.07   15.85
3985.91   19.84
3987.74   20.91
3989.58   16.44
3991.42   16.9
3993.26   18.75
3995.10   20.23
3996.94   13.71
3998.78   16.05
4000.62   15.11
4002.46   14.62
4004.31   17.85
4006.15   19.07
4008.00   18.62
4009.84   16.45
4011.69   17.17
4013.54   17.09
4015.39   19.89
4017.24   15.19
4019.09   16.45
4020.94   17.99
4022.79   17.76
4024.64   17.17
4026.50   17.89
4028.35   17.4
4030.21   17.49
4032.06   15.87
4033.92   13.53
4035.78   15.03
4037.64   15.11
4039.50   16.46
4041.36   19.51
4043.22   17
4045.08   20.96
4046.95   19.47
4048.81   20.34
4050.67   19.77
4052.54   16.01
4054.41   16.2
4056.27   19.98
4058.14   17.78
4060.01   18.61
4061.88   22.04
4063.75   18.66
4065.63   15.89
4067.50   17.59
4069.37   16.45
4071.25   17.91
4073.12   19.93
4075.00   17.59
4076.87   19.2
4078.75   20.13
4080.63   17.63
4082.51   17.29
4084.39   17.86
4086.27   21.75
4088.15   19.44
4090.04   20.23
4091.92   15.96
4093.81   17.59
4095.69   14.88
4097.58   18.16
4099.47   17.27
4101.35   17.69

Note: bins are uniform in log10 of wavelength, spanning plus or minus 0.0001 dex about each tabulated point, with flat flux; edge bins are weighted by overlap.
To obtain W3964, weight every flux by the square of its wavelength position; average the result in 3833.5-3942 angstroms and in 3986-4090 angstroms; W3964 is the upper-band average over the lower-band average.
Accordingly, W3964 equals 1.28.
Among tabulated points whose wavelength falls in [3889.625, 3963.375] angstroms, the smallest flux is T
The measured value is 9.012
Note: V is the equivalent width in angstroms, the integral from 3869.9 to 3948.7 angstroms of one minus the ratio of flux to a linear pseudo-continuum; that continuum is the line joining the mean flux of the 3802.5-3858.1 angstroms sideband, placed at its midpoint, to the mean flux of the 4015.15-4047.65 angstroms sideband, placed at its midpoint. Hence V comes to 2.96 angstroms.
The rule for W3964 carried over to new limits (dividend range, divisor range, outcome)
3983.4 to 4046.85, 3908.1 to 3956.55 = 1.12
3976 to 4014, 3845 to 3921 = 1.23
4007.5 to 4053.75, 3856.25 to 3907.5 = 1.27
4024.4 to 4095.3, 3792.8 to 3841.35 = 1.39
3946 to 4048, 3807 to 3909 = 1.24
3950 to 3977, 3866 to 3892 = 1.16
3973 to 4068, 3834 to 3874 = 1.26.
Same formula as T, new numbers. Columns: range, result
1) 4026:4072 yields 13.53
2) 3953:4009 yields 13.71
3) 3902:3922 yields 10.84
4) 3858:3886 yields 12.08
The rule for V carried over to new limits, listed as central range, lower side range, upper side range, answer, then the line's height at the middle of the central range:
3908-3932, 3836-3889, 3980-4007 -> 1.2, 16.2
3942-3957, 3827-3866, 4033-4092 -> -0.9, 16.4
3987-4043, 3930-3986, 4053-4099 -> 1.0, 17.4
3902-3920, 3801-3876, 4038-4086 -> 0.5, 16.1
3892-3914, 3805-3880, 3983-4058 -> 2.1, 15.8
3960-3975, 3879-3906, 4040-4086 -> 0.1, 16.1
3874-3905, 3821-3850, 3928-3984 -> 2.1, 15.4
